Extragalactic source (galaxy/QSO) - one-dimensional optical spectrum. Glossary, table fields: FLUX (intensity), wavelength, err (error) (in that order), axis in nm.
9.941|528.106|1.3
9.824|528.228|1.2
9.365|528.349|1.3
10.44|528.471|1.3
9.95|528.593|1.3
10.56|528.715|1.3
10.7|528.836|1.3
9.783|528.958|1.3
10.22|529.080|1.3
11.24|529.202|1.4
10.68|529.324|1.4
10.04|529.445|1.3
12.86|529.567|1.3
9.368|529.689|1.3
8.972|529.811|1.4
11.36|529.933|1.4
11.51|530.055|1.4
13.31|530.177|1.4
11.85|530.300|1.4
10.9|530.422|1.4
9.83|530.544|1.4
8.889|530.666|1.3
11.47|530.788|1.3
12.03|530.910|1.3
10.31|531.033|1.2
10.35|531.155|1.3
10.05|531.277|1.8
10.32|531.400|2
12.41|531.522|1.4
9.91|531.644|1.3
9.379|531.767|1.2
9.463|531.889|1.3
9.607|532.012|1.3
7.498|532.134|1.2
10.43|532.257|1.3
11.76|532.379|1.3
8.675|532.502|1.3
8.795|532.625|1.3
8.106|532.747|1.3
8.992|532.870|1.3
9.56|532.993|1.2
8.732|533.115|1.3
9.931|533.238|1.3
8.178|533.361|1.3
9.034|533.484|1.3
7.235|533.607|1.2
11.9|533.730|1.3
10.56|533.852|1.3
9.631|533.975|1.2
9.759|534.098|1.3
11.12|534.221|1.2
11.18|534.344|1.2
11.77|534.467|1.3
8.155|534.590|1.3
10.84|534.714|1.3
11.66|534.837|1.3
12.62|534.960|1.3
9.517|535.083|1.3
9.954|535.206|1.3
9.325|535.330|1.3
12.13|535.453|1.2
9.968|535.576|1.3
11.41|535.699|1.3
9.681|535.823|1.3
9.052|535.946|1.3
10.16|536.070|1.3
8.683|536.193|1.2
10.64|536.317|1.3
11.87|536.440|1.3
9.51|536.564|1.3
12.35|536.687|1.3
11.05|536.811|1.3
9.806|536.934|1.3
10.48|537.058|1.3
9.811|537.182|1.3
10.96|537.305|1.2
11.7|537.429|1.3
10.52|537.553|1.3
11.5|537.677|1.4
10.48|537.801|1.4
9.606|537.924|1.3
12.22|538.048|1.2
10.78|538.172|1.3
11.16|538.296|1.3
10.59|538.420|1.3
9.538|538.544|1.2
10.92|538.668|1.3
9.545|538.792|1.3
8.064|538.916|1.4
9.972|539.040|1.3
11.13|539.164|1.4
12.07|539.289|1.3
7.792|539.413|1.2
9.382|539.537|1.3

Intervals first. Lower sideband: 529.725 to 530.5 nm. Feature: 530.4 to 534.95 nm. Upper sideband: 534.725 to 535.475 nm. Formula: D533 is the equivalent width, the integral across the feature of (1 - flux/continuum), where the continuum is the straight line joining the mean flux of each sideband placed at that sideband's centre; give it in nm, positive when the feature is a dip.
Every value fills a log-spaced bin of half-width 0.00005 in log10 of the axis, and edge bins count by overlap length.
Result 0.42 nm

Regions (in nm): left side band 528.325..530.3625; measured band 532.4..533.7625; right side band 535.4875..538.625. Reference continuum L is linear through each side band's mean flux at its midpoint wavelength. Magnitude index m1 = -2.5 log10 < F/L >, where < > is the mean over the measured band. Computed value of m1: 0.18 mag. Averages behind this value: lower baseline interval 10.7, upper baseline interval 10.6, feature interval 9.03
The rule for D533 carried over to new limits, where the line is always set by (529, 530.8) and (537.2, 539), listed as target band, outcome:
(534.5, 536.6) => 0.05 nm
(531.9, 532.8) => 0.12 nm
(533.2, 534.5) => 0.08 nm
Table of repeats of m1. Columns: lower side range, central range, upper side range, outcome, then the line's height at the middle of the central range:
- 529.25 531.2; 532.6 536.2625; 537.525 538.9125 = 0.08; 10.7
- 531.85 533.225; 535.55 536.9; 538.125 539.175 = -0.07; 9.79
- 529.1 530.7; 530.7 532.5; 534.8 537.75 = 0.05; 10.8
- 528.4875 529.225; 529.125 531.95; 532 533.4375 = -0.09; 9.84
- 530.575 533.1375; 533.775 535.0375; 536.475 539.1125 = -0.06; 10.1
